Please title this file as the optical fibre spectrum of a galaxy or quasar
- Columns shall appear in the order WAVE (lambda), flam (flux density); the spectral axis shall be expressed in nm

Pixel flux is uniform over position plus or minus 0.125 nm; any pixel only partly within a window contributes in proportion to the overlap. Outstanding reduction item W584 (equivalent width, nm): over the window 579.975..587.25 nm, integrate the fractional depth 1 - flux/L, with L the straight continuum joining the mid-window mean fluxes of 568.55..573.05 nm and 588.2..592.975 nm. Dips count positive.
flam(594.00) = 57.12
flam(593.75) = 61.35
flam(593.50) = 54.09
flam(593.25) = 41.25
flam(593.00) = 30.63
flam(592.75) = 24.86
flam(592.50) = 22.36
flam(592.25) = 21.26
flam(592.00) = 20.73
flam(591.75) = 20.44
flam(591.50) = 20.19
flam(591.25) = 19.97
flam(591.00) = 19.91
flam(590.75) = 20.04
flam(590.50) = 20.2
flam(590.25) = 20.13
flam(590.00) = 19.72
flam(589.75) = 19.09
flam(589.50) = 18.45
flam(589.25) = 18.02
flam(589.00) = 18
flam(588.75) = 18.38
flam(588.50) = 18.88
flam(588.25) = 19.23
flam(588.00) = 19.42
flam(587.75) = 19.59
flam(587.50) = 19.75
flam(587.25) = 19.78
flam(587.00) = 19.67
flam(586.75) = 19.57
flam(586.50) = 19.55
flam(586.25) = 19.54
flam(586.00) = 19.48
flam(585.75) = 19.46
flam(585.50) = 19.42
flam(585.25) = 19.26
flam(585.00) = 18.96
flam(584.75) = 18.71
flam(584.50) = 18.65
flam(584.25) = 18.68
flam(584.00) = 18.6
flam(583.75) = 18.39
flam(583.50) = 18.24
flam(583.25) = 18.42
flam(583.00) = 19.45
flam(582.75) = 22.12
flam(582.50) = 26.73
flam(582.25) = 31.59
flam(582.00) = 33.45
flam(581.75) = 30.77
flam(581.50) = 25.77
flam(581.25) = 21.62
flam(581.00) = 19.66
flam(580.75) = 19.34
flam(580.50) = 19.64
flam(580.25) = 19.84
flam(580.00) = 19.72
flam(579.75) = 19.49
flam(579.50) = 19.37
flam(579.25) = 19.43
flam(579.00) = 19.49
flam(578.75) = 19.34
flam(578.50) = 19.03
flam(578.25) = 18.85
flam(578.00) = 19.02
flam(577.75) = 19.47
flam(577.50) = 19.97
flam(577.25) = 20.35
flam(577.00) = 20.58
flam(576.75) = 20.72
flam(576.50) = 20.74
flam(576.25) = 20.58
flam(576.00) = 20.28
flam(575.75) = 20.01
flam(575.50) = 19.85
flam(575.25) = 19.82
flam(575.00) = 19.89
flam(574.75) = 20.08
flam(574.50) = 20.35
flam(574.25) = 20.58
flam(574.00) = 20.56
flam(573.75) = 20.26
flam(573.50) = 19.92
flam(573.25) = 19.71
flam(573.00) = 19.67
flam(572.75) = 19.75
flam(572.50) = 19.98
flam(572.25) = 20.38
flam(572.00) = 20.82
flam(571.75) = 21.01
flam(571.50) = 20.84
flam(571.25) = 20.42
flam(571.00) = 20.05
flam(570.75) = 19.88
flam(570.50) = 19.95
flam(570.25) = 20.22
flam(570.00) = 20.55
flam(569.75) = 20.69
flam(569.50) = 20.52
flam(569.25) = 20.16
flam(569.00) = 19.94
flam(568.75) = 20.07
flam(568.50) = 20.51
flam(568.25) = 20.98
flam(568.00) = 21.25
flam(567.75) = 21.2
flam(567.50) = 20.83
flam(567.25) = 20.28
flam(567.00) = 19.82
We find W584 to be -0.33 nm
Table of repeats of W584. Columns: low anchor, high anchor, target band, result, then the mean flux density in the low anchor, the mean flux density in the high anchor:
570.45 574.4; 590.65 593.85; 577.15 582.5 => 0.39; 20.2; 28.8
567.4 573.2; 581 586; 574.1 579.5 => 0.31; 20.4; 21.9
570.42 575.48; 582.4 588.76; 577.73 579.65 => 0.06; 20.2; 19.5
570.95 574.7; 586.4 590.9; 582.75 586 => 0.09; 20.3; 19.3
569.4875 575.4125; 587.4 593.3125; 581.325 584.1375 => -0.43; 20.2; 21.1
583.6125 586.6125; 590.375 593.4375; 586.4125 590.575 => 0.44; 19.1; 24.1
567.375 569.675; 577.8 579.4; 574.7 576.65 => -0.05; 20.6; 19.2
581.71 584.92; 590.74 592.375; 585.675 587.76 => 0.19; 22.3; 20.4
